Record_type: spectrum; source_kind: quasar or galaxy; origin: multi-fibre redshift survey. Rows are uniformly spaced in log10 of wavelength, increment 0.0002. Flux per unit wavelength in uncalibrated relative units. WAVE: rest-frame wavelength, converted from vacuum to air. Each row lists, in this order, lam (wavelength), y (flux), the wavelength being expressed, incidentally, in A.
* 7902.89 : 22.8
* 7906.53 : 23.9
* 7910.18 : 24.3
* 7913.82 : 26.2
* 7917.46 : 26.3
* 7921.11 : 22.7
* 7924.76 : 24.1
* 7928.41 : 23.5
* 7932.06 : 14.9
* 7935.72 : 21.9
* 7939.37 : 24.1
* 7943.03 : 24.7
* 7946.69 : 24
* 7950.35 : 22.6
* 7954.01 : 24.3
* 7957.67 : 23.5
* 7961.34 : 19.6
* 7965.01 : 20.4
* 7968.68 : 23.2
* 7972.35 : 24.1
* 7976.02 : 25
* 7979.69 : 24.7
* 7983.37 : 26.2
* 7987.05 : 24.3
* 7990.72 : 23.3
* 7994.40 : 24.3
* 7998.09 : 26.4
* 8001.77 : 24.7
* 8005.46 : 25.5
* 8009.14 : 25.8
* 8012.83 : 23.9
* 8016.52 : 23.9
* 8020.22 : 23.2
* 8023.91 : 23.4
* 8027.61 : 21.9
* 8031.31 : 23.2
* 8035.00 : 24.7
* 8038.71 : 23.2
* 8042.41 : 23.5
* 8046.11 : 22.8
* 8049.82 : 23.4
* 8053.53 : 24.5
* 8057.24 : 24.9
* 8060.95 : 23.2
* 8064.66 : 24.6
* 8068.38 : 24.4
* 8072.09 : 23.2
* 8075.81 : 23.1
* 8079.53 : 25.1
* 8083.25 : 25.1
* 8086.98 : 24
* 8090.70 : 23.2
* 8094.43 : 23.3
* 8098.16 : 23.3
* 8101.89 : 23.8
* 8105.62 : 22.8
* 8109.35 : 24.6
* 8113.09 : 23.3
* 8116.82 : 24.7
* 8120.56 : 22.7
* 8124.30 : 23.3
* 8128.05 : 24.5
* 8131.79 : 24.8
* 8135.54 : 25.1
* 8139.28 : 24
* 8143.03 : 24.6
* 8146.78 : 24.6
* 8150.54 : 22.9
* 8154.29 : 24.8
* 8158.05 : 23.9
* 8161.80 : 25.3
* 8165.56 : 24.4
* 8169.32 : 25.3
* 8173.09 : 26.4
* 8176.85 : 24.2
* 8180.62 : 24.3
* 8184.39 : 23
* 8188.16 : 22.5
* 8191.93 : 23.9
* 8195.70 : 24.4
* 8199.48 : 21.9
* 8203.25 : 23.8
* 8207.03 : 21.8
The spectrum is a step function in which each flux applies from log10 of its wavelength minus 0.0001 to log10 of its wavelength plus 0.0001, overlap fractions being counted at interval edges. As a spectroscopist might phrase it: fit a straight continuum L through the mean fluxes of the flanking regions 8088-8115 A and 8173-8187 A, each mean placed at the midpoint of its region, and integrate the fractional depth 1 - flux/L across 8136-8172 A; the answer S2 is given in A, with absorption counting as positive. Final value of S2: -0.9 A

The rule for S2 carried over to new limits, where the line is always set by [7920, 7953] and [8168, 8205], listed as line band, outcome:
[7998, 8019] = -1.8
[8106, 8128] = -0.2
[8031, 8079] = -1.2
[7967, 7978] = -0.7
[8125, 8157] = -0.9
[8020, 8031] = 0.1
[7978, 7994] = -1.2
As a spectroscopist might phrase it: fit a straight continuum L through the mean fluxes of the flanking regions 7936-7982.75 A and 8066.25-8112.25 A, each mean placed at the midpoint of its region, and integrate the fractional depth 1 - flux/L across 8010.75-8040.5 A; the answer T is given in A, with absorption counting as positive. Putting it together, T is 0.2 A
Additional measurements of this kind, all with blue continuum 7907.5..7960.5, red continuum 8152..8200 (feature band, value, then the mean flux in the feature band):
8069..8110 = 0.2 A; 23.8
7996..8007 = -0.9 A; 25.5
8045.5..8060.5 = -0.1 A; 23.9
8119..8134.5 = 0.1 A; 23.9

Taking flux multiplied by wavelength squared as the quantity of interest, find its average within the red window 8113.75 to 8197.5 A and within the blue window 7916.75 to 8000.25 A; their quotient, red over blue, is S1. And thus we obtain 1.09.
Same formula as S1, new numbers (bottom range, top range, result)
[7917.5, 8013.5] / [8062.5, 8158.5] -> 1.05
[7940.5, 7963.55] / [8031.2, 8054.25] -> 1.05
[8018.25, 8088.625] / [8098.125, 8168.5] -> 1.04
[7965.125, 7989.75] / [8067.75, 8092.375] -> 1.02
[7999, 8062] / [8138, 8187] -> 1.05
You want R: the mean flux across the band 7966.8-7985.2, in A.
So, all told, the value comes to 24.6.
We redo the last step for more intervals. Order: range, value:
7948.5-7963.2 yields 22.5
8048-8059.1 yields 24.3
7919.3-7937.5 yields 21.4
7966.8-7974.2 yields 23.6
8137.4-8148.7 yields 24.4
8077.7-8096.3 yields 24.1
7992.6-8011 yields 25.3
